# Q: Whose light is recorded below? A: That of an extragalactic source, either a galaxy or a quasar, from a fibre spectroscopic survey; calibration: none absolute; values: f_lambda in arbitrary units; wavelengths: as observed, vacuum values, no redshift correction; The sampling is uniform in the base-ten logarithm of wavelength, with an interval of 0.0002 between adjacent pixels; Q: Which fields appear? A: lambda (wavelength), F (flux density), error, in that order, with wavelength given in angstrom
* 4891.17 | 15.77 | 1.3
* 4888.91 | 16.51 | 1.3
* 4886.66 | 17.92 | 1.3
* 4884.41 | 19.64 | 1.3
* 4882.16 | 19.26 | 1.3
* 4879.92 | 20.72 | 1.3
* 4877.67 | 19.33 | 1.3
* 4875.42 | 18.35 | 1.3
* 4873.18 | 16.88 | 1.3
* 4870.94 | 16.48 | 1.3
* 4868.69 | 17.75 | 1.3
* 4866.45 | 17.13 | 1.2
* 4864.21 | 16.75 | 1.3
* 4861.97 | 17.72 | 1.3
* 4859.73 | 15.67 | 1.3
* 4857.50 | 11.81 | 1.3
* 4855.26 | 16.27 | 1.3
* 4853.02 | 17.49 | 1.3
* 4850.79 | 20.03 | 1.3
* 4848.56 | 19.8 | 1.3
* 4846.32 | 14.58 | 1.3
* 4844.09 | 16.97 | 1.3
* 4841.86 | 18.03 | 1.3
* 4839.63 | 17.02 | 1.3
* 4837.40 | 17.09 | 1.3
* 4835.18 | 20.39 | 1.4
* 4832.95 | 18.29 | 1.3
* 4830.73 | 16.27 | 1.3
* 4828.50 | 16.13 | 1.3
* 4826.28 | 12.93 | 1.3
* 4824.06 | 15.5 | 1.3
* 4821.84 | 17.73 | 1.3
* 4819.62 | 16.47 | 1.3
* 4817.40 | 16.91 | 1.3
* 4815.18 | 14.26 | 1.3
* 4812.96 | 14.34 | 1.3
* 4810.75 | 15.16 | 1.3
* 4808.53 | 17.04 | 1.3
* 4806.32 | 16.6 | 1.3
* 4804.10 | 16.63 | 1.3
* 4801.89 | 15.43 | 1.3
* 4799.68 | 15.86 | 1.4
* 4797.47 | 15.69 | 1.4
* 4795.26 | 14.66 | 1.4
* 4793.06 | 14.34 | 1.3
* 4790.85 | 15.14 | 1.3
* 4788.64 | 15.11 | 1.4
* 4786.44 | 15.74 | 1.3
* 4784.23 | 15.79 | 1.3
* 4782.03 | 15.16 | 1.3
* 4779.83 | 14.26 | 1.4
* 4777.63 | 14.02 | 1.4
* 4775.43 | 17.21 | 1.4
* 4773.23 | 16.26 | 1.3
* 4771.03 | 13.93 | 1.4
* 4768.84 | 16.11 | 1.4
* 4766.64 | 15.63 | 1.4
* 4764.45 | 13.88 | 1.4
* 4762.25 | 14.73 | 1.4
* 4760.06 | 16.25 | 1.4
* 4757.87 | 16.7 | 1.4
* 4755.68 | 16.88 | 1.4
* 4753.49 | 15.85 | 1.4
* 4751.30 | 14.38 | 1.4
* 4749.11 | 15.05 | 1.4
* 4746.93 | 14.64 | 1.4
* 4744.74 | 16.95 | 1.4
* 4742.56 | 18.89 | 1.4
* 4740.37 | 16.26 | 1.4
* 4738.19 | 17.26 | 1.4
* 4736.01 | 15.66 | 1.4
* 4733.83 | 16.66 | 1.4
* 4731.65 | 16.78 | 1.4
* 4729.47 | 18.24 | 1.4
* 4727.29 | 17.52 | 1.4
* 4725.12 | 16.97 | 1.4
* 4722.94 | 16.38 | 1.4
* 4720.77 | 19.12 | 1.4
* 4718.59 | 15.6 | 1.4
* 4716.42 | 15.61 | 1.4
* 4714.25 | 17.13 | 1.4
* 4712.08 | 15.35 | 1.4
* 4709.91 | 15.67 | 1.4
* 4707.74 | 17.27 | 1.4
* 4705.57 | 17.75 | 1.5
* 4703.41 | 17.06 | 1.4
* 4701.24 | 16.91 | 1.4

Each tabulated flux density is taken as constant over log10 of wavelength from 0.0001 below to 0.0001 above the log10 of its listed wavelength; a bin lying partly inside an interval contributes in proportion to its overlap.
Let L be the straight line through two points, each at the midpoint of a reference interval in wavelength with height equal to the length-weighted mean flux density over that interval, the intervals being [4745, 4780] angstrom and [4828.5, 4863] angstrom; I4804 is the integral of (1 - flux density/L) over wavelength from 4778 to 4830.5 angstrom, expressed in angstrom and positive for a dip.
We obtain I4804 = 2.5 angstrom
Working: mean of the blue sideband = 15.4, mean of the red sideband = 17.1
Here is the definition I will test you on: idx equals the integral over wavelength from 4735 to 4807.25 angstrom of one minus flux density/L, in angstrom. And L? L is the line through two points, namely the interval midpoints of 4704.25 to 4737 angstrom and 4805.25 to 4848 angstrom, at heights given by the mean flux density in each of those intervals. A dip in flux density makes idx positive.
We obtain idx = 4.2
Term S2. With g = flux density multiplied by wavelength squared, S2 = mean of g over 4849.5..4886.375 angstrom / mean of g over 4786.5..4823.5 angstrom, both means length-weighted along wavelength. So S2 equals 1.15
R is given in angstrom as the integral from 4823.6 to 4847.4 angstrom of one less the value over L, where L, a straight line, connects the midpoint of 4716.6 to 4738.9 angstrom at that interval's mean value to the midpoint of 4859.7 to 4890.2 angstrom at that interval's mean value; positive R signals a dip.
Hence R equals 1.3 angstrom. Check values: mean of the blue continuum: 17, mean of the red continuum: 17.9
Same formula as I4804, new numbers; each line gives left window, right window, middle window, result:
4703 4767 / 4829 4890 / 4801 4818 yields 1.3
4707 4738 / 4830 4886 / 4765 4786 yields 2.1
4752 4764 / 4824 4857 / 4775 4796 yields 1.6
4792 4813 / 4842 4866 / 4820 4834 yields 0.0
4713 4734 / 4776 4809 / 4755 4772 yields 0.6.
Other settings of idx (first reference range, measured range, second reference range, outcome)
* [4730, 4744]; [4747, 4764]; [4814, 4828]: 1.1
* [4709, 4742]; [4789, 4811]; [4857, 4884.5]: 1.9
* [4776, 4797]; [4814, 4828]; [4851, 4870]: 0.0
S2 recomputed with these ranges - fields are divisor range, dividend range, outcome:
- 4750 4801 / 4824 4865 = 1.13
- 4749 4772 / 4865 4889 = 1.24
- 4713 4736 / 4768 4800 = 0.92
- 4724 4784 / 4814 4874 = 1.09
